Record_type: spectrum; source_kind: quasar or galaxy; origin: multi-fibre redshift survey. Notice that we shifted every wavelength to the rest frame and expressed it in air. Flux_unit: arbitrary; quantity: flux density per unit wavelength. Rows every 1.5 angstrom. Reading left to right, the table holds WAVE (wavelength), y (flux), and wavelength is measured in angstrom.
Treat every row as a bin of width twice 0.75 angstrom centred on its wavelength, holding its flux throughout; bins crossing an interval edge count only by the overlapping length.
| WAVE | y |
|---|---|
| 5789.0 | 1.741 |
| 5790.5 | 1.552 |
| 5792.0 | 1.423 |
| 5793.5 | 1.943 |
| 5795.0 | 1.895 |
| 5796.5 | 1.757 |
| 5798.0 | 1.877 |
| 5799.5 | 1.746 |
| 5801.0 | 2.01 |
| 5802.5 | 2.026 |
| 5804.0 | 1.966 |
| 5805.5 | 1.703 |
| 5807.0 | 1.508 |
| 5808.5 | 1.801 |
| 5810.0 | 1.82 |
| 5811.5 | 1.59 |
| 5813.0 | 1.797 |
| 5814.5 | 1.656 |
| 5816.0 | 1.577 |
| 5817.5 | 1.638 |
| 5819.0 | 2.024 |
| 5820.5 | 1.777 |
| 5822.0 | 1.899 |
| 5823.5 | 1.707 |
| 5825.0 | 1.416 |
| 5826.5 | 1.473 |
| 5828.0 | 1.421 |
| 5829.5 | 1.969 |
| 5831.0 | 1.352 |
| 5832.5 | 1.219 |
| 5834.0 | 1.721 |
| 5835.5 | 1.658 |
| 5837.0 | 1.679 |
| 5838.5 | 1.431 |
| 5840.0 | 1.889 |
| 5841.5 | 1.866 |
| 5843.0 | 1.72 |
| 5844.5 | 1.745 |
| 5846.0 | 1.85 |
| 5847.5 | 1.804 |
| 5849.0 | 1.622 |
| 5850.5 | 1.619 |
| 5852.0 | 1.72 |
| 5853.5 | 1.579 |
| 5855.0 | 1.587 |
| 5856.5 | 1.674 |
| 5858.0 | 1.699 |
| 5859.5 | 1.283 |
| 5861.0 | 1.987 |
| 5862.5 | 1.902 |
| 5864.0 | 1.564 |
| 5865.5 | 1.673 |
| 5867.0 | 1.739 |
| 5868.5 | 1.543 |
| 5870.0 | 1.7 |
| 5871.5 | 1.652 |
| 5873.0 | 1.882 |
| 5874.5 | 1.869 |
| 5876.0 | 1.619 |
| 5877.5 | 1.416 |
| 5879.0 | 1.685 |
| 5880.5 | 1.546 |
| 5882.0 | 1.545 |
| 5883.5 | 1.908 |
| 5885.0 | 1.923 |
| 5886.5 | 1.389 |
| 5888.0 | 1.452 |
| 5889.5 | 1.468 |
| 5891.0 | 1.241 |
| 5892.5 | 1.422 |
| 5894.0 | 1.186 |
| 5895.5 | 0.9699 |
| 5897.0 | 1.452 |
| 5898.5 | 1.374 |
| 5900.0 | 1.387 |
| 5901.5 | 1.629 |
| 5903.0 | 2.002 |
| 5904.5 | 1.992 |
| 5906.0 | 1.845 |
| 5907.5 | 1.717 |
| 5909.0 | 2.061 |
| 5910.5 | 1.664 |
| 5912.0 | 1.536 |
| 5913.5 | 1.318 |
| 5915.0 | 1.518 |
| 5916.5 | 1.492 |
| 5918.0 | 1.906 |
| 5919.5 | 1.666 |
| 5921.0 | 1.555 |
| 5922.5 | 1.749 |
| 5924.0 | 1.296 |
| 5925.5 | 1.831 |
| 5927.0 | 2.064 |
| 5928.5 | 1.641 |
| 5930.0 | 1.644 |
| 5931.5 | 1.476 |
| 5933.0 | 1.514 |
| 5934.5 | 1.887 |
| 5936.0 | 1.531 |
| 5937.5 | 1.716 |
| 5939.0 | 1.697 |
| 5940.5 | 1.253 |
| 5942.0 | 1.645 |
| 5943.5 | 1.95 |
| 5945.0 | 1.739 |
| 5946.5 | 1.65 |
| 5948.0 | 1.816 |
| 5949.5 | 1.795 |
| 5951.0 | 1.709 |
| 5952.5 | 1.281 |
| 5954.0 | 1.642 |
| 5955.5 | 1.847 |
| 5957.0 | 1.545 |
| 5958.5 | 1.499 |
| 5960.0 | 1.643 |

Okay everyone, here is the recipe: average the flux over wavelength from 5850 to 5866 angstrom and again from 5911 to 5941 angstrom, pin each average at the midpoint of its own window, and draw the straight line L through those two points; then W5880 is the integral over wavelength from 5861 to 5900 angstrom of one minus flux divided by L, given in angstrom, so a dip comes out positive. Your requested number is 1.9 angstrom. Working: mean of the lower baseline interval 1.66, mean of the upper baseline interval 1.62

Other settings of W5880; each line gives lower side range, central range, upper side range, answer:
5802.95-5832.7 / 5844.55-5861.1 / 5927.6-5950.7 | 0.1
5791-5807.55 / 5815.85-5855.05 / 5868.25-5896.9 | 0.5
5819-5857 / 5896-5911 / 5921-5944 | -0.4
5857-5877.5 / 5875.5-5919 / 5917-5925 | 2.2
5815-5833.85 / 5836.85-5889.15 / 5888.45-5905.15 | -4.7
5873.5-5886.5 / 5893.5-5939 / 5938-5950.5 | 1.7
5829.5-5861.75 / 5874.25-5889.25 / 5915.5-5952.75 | 0.4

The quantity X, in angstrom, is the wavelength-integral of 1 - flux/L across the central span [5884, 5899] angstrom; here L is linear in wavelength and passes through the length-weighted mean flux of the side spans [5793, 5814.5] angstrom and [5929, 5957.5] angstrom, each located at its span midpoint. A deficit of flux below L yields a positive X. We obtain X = 2.7 angstrom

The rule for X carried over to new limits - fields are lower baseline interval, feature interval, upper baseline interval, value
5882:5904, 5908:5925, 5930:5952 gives -0.5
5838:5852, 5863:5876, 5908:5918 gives -0.1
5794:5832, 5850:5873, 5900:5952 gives 0.6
